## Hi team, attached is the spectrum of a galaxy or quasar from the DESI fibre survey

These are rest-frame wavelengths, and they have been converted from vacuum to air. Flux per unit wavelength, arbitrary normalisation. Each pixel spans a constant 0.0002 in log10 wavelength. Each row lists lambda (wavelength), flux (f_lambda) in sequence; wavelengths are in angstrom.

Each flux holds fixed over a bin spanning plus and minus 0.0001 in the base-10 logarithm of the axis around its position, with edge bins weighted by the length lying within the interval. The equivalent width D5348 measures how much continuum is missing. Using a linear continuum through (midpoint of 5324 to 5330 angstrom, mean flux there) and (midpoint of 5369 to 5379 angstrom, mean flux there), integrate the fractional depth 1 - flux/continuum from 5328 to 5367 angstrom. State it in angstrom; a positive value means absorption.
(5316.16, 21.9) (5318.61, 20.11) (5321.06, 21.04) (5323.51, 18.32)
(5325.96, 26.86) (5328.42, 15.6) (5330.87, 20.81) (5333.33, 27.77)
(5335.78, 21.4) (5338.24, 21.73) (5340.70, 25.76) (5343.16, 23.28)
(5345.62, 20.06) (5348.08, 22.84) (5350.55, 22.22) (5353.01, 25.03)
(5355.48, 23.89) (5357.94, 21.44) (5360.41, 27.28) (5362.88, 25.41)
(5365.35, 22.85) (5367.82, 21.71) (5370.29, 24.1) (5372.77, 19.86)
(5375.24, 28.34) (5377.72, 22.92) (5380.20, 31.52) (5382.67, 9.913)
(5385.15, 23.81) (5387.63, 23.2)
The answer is -1.7 angstrom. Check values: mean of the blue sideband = 20.8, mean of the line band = 23.1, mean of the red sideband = 23.8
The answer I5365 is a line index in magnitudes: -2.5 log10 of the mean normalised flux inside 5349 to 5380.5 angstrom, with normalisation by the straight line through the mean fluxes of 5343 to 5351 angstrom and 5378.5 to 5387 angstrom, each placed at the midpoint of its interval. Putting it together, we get -0.10 mag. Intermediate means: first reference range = 21.9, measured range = 24.1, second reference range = 21.9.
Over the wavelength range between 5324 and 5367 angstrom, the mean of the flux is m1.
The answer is 23.1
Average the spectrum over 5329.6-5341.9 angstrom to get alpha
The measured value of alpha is 23.5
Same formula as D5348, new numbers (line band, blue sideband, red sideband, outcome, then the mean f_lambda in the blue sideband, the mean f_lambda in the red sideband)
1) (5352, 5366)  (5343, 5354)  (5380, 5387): -1.6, 22.6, 20.4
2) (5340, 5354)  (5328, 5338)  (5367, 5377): -0.4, 21.9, 23.5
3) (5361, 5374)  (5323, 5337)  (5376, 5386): -0.5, 22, 22.3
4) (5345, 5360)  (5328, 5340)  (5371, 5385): -0.4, 22.1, 22.7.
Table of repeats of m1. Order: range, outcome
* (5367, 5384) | 22.7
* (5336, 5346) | 22.8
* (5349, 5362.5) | 24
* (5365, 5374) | 22.1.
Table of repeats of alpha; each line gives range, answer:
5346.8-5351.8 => 22.5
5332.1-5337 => 24.6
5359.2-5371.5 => 24.3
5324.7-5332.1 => 21.1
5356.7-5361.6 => 24.4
